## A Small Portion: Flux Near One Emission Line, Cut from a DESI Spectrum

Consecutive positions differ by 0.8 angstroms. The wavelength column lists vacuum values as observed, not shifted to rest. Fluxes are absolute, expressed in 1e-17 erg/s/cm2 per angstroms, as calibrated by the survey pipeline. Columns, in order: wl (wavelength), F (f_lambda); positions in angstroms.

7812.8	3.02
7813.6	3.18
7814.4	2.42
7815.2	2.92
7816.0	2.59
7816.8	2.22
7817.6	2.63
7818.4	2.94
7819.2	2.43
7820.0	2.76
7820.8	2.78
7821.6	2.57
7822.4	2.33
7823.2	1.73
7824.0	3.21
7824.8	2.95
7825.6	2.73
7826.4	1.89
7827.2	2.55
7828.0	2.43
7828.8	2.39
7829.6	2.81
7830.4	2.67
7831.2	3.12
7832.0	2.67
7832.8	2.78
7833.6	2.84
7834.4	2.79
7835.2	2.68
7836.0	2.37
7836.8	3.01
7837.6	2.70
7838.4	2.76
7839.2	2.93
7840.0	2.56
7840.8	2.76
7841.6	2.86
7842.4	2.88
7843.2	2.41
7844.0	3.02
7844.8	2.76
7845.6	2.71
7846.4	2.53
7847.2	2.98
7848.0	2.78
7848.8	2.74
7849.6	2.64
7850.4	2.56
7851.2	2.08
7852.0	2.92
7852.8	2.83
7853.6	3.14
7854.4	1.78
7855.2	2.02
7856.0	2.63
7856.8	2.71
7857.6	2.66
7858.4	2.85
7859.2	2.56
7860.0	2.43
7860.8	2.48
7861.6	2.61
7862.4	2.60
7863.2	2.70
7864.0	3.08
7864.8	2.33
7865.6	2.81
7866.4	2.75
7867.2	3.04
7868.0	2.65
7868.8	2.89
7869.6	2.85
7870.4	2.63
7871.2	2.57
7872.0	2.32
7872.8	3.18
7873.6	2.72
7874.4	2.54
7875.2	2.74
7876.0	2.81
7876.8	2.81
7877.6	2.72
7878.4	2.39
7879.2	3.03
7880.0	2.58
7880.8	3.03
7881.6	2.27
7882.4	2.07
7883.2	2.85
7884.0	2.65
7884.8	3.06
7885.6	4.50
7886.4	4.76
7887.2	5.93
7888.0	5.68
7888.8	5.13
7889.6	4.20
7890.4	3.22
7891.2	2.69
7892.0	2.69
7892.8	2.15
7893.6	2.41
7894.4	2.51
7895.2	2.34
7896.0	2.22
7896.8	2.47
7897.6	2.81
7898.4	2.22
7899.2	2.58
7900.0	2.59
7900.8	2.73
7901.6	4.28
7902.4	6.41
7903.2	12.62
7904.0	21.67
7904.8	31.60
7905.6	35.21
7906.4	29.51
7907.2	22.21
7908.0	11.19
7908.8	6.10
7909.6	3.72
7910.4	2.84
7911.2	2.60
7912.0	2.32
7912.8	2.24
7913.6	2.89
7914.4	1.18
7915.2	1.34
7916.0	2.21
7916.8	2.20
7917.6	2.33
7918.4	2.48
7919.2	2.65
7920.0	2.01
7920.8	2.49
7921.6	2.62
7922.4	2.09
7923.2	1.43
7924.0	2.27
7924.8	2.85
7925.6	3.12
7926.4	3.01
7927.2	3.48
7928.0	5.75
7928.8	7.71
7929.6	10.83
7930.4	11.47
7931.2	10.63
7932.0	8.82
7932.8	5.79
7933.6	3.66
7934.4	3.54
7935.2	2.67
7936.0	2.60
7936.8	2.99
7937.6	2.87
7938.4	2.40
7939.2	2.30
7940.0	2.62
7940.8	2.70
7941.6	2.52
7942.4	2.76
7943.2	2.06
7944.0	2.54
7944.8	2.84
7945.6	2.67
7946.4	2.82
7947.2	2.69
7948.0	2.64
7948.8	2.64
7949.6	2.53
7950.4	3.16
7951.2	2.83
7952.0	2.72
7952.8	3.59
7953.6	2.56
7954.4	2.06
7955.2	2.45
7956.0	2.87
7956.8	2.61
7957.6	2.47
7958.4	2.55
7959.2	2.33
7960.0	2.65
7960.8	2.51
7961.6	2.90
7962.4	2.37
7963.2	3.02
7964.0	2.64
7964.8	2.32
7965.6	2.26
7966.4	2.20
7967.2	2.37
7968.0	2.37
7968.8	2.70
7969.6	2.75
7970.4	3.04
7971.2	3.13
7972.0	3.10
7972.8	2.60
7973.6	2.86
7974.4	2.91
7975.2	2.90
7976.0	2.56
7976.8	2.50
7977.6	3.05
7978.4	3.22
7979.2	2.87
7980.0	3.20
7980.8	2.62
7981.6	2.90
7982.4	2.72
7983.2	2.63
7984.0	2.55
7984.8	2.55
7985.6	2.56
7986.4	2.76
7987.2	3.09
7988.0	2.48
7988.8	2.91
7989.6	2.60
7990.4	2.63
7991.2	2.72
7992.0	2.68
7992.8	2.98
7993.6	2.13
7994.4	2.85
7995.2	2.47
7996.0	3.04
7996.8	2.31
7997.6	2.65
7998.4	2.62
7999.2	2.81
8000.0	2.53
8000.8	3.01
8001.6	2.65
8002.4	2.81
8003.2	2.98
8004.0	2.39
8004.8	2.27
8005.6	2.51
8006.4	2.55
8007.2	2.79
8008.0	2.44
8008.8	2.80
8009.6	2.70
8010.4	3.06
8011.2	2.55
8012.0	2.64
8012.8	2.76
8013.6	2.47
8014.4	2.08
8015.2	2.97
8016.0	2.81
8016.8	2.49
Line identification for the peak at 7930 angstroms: [N II] 6583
